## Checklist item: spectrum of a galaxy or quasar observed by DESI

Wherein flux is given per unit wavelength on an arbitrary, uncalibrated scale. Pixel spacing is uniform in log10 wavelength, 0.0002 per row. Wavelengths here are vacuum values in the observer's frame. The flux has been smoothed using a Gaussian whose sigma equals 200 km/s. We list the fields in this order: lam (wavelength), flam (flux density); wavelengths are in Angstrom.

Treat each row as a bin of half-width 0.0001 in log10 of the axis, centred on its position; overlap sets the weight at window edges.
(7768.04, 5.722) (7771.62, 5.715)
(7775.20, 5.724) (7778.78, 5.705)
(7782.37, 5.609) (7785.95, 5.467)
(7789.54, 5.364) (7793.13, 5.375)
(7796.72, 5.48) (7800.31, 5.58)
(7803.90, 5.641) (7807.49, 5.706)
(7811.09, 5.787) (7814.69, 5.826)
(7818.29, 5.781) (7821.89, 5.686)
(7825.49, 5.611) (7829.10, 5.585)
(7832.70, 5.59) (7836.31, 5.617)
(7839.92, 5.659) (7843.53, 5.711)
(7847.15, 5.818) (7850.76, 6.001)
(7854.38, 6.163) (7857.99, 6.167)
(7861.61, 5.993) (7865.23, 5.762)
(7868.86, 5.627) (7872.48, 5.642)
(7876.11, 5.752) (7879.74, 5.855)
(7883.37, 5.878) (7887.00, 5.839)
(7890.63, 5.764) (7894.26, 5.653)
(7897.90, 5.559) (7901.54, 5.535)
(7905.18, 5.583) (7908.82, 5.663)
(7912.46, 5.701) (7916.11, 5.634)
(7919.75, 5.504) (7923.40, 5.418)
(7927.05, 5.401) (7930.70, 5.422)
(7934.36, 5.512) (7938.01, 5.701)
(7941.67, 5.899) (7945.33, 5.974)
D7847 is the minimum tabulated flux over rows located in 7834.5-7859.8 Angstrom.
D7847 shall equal 5.617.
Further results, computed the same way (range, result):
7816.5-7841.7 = 5.585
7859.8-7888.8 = 5.627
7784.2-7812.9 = 5.364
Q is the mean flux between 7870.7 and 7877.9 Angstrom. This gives 5.69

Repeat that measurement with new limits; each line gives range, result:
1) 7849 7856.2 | 6.09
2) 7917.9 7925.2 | 5.47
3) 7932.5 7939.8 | 5.6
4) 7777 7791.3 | 5.53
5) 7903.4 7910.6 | 5.62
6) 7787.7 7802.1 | 5.45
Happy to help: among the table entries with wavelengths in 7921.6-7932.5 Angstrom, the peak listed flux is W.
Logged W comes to 5.422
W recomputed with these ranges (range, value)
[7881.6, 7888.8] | 5.878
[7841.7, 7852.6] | 6.001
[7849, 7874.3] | 6.167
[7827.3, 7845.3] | 5.711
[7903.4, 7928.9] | 5.701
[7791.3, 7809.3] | 5.706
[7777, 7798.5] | 5.705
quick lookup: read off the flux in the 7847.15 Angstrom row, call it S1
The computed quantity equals 5.818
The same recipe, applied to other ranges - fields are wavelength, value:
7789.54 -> 5.364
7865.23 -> 5.762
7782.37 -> 5.609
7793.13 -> 5.375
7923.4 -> 5.418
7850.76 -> 6.001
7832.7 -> 5.59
